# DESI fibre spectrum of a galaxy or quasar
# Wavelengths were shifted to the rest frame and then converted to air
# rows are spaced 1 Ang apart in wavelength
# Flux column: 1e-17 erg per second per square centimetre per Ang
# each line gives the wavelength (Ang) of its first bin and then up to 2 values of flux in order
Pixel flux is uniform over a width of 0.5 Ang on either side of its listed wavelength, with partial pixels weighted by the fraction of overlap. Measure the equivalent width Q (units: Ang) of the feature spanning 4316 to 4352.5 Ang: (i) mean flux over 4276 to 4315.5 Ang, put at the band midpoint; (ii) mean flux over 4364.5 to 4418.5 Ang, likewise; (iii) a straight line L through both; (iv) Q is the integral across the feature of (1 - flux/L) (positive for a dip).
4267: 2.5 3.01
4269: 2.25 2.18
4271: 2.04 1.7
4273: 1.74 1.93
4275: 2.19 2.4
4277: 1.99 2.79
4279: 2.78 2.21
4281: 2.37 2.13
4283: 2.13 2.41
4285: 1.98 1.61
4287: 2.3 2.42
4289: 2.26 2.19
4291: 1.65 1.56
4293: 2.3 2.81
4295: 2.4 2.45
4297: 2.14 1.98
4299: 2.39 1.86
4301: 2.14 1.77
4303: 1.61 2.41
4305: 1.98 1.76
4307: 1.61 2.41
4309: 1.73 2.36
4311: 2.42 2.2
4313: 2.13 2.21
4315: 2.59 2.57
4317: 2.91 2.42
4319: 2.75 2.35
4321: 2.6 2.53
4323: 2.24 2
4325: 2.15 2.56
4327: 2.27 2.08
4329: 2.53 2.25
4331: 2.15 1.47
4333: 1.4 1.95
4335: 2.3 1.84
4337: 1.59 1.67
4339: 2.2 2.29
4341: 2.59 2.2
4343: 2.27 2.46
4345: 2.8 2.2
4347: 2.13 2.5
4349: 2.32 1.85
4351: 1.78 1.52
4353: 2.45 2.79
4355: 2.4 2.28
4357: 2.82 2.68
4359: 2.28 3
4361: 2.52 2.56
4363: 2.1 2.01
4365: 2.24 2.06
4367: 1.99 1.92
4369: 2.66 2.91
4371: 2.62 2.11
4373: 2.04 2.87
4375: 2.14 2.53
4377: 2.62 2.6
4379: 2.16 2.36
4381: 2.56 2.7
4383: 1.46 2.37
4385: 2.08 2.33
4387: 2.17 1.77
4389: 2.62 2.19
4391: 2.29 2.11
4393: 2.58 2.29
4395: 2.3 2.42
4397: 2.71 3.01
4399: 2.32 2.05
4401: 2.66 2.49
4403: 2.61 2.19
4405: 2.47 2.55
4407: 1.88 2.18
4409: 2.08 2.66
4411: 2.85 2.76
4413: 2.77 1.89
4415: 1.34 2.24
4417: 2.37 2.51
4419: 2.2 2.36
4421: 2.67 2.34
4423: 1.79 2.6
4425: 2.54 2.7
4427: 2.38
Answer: 0.6 Ang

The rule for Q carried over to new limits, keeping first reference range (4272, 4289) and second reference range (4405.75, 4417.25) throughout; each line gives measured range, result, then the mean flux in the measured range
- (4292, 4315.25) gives 0.76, 2.14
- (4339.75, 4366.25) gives -1.07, 2.34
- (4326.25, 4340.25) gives 1.45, 2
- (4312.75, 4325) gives -1.16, 2.44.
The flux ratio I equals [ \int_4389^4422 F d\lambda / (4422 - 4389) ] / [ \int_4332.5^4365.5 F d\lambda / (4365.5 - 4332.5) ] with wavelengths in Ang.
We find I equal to 1.1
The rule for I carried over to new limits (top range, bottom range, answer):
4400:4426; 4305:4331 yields 1.03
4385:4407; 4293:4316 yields 1.09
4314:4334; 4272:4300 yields 1.05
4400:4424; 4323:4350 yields 1.09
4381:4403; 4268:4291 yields 1.07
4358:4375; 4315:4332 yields 1.00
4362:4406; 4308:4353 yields 1.06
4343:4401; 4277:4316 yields 1.08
